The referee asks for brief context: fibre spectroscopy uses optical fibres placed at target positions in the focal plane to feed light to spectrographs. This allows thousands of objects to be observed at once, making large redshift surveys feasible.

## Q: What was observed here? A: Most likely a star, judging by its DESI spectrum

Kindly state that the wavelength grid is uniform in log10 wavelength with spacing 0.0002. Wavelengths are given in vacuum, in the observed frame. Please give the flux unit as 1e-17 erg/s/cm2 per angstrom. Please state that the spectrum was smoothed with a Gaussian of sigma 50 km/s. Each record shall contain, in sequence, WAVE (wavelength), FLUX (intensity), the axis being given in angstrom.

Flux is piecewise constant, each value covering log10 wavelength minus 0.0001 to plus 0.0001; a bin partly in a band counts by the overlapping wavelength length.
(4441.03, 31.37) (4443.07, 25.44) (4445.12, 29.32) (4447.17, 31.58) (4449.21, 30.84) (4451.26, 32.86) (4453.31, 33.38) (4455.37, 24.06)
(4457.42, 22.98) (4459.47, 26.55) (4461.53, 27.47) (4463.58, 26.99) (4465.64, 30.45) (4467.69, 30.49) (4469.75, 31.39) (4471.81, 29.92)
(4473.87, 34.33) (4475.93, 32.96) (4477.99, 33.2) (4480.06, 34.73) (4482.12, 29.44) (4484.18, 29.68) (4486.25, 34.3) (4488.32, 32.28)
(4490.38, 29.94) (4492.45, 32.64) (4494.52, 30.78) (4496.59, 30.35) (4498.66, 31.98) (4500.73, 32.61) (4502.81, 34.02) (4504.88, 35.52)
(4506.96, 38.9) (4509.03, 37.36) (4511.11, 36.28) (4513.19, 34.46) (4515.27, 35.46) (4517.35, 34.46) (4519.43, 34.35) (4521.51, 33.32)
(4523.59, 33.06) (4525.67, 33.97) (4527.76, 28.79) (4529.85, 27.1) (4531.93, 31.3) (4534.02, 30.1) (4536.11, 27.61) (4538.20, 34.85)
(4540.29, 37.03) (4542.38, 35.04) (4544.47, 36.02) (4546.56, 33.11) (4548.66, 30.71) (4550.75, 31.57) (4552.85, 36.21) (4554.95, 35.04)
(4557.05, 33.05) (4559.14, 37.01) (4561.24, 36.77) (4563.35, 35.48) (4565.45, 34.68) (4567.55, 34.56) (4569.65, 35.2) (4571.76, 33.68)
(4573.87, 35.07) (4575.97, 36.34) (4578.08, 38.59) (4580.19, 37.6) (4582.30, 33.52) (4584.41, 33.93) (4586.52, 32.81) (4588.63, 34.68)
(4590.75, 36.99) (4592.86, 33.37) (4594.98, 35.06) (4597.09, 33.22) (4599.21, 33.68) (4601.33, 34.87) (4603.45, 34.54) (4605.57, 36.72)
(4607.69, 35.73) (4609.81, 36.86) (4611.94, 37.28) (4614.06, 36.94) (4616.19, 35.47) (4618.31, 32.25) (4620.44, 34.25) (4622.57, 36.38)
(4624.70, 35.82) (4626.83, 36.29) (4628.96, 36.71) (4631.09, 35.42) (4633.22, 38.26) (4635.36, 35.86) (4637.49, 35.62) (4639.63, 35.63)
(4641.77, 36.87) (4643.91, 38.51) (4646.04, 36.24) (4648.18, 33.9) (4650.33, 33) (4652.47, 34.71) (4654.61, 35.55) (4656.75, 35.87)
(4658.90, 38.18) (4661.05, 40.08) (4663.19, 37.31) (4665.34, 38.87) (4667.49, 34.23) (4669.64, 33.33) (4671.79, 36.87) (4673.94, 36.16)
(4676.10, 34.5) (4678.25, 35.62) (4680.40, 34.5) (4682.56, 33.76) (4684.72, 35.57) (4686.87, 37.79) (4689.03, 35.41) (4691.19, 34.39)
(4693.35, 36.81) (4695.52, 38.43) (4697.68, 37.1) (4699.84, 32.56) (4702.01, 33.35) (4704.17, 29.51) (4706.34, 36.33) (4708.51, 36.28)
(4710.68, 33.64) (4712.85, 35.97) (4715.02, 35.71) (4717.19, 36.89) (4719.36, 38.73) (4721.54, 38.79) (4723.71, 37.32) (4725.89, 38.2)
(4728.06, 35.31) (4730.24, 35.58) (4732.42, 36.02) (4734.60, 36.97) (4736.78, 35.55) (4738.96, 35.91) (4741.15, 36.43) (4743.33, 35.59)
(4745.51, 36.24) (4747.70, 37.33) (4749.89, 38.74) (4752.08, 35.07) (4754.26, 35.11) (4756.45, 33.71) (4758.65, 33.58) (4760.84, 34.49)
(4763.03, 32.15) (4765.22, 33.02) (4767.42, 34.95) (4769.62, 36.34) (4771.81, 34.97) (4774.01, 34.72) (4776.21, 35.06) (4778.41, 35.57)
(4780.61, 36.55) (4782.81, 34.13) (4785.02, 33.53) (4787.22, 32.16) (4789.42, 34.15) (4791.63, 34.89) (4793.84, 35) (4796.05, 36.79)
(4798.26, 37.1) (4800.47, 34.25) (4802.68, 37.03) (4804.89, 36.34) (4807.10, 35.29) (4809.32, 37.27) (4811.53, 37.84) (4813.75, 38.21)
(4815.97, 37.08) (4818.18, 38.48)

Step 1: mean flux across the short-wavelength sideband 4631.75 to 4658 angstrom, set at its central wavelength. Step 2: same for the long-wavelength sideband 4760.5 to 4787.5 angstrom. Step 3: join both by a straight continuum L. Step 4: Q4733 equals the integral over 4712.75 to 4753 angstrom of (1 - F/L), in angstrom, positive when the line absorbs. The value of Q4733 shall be -2.0 angstrom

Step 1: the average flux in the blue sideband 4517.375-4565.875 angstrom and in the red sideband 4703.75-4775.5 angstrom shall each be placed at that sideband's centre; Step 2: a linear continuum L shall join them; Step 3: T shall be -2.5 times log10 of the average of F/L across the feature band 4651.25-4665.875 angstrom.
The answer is -0.07 mag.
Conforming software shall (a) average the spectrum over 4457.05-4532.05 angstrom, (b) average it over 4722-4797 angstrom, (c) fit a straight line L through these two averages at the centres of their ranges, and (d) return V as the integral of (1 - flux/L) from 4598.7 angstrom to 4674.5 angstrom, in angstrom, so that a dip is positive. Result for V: -4.77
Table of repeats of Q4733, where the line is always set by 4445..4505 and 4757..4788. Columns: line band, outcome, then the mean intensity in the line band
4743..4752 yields -0.7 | 36.9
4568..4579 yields -1.3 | 35.7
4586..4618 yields -2.8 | 35.2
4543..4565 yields -1.9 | 34.5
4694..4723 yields -1.8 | 35.7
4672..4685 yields -0.7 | 35.1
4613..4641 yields -2.7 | 35.8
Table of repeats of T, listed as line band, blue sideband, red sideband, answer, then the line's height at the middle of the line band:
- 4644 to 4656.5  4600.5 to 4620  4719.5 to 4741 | 0.03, 36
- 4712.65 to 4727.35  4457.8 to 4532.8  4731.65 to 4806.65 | -0.08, 34.7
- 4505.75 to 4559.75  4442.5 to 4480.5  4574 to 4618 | -0.03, 32.8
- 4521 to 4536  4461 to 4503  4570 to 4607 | 0.07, 33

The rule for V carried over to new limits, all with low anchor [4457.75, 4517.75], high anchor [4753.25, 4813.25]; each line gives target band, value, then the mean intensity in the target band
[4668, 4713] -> -1.22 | 35.1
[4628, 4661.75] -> -2.48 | 36.2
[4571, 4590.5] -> -1.23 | 35.2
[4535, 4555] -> -0.51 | 33.6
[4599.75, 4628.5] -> -1.87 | 35.6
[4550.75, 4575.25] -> -1.52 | 35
